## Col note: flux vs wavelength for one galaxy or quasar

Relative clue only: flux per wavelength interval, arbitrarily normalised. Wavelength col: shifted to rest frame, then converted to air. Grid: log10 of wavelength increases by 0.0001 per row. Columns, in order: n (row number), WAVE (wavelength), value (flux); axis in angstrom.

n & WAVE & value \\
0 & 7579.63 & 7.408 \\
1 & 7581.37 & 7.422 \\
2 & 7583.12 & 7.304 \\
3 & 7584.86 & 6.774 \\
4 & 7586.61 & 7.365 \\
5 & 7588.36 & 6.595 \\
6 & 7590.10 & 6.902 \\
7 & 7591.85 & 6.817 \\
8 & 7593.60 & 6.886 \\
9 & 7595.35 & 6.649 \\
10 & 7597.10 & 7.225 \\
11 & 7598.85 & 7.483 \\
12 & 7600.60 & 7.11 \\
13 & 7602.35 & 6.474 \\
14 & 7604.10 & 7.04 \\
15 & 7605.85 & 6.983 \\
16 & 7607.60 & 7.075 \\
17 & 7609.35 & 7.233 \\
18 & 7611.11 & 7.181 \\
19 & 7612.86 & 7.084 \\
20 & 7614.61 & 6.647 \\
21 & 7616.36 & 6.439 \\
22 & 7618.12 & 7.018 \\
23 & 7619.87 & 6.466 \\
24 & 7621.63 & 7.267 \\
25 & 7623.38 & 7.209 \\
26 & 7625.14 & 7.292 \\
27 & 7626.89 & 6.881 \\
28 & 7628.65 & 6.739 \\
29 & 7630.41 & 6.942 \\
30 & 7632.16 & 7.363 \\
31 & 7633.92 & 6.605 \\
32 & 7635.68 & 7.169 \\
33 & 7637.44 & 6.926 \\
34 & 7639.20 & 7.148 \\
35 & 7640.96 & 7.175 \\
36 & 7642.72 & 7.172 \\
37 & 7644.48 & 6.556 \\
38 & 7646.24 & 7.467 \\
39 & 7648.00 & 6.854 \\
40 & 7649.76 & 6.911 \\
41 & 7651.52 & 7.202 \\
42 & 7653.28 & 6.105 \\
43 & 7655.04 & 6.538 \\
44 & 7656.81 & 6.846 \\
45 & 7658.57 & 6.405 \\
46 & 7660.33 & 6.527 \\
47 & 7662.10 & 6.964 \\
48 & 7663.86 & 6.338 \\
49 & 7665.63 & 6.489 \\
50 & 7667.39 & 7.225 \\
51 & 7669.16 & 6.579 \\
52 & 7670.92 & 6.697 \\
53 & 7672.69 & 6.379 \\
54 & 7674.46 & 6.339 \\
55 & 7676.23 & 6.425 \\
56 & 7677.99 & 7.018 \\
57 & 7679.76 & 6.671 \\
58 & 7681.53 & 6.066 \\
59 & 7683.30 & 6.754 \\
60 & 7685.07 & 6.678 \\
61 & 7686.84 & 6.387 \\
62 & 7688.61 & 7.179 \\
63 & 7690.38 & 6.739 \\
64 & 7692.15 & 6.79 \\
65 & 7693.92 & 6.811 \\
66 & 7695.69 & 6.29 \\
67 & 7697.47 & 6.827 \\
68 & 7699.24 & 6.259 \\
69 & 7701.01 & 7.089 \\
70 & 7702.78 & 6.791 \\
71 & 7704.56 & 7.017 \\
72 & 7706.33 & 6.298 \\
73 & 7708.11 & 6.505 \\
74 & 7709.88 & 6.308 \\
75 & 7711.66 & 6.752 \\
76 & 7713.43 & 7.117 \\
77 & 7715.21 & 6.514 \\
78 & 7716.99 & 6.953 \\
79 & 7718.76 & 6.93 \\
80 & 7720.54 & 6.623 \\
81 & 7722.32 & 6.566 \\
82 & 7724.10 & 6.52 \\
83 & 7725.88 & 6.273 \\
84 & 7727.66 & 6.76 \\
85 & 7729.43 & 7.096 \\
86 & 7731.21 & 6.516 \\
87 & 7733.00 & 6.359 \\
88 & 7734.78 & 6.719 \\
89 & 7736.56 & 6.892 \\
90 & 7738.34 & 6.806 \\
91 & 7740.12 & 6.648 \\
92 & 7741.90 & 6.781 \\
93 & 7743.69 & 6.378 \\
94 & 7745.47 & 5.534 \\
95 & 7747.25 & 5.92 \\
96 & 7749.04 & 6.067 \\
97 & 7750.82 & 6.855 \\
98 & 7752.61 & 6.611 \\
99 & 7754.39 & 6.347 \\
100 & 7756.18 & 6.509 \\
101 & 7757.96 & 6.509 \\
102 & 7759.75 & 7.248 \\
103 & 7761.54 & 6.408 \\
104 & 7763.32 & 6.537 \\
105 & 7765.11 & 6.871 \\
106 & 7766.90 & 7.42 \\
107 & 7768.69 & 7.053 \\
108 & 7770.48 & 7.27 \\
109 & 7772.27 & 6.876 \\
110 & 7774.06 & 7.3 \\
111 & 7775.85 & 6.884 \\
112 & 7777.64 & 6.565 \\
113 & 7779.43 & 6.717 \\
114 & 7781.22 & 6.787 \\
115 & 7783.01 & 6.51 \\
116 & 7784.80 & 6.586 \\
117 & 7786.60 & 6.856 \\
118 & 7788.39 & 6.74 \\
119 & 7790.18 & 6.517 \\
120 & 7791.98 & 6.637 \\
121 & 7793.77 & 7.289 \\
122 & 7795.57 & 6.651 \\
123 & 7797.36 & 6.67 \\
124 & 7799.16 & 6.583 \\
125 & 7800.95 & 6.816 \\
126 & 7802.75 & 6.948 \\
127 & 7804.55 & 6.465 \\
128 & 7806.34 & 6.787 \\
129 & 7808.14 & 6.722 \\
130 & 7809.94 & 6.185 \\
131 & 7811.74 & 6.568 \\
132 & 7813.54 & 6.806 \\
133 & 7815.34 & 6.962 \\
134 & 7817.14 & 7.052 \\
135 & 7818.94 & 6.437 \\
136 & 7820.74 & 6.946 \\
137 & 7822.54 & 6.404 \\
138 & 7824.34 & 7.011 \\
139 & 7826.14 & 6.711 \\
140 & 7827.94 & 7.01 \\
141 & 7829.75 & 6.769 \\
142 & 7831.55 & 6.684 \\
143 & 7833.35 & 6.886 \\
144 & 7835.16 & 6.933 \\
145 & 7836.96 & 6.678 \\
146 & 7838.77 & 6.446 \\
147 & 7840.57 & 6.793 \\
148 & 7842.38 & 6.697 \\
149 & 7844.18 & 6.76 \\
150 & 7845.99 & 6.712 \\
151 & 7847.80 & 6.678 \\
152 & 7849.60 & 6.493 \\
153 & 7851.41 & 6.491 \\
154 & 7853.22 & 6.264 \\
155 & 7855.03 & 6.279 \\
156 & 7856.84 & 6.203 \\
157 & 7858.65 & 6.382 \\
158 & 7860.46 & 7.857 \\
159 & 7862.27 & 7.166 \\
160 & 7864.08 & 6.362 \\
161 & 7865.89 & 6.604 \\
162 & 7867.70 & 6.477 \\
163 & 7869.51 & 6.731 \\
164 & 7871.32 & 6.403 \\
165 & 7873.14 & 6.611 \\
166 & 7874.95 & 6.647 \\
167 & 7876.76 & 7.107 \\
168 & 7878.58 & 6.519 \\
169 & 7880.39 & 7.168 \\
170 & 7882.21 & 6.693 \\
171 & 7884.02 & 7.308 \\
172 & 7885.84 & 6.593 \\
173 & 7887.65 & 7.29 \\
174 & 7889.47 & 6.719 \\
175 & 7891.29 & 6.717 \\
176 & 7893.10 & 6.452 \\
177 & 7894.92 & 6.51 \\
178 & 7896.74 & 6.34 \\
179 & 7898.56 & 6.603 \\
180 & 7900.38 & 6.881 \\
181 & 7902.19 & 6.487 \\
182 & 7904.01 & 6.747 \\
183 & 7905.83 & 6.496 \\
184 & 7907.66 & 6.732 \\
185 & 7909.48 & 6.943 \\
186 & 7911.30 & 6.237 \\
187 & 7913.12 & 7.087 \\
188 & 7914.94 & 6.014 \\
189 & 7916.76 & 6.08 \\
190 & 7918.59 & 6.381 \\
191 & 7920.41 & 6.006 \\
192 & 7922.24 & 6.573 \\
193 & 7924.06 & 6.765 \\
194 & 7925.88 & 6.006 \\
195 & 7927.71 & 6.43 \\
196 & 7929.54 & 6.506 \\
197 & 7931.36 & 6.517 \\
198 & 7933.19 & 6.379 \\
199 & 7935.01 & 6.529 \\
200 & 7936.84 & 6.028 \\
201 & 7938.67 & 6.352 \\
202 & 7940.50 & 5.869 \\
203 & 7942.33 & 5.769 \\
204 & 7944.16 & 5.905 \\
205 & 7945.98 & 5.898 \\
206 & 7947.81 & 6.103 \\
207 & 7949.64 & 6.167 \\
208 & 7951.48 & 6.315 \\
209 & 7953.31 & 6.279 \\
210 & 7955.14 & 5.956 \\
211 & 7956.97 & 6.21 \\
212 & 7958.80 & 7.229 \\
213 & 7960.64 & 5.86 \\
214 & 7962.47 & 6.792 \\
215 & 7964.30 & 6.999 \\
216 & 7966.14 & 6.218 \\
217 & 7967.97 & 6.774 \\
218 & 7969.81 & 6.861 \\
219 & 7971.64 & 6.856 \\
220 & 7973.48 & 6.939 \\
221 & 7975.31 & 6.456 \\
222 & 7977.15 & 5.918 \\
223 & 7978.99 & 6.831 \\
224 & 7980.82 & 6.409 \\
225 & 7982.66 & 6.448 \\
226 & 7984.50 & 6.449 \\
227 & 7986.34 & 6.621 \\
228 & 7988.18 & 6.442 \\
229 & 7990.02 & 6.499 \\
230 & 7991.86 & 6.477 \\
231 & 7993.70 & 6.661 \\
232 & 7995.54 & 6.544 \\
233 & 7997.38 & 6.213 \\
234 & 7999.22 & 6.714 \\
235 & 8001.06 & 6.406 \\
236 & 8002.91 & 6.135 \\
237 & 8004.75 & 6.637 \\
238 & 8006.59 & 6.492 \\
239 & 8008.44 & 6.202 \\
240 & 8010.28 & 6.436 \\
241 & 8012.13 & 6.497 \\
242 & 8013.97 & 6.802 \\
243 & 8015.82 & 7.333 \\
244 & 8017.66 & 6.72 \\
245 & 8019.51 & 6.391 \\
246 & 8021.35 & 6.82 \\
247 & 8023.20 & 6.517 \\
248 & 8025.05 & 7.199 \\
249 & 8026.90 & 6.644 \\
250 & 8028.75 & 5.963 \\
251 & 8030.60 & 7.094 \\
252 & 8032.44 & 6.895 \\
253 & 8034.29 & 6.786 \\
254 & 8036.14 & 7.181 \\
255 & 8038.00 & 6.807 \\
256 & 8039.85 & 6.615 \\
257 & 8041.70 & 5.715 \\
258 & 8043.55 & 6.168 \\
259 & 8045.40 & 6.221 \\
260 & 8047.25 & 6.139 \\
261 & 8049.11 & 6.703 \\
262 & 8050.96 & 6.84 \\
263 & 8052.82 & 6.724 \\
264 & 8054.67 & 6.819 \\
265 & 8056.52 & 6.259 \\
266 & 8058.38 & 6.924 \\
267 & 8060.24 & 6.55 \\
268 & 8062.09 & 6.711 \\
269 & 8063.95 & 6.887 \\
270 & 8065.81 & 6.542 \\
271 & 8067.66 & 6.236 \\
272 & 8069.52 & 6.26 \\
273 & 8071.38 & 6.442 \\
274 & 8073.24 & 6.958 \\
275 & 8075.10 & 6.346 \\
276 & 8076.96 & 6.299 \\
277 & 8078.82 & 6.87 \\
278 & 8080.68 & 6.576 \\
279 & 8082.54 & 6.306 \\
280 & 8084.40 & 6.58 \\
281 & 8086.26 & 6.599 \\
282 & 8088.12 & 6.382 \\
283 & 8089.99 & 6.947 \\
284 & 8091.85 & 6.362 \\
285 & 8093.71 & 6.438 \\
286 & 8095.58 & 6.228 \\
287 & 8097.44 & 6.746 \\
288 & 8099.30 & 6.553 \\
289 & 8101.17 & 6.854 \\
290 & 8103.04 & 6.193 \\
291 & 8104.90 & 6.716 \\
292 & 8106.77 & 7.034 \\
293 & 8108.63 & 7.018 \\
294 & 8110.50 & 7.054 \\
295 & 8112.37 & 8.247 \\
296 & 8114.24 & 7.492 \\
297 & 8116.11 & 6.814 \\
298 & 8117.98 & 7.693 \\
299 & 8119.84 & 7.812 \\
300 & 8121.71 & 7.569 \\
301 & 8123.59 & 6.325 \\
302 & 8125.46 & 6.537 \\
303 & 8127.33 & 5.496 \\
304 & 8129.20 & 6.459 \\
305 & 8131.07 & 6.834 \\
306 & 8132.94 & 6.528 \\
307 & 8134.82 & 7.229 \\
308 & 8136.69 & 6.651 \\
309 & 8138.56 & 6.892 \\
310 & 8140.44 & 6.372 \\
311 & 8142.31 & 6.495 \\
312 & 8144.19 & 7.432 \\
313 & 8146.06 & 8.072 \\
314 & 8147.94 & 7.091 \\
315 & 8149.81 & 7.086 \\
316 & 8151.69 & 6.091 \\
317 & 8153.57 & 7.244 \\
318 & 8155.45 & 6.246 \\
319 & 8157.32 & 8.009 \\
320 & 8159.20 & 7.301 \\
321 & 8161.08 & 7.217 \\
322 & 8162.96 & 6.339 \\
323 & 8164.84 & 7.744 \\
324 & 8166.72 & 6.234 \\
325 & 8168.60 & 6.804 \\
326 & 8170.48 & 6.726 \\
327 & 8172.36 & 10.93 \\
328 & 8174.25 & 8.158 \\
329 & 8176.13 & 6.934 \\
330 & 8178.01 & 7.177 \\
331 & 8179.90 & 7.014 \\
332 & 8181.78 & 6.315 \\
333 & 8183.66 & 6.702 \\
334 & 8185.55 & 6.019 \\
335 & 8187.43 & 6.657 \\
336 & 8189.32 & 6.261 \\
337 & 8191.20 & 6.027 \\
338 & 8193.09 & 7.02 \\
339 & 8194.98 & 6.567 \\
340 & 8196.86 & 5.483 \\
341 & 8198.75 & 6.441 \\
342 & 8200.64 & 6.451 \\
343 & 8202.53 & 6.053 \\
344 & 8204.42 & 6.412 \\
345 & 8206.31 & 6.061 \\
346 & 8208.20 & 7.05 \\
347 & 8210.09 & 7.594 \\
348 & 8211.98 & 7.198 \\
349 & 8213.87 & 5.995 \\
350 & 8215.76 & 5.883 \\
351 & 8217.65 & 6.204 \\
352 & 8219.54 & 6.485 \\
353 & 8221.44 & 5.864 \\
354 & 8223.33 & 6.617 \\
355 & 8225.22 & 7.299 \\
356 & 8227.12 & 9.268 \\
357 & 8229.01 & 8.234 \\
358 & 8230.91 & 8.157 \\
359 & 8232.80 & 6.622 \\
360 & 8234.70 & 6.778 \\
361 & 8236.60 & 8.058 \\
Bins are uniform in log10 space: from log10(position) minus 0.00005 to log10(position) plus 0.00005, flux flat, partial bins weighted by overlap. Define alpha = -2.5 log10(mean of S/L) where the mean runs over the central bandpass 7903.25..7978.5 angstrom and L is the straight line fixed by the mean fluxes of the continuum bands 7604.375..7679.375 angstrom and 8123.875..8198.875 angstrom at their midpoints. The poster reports 0.08 mag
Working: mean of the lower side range 6.85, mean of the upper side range 6.87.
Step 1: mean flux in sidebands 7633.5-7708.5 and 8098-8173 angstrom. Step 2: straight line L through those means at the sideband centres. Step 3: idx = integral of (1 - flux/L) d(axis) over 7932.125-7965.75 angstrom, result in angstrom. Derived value 3.1 angstrom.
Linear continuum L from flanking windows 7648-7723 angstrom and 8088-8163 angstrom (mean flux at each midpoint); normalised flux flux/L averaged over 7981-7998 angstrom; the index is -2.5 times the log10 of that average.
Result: 0.06 mag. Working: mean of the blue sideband 6.67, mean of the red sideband 6.89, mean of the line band 6.48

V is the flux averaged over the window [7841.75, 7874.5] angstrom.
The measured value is 6.62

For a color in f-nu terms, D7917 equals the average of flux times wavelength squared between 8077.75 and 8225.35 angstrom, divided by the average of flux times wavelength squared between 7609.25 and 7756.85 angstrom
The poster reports 1.14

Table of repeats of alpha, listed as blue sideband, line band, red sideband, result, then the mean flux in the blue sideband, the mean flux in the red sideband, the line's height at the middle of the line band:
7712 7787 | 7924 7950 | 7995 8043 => 0.073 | 6.68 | 6.6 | 6.63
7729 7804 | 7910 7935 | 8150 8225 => 0.053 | 6.69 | 6.76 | 6.72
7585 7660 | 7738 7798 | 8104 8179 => 0.047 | 6.93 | 7.1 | 6.98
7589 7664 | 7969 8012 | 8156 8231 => 0.066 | 6.92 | 6.9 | 6.91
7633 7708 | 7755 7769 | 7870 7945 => -0.024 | 6.73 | 6.52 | 6.65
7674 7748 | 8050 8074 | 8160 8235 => 0.029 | 6.62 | 6.88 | 6.8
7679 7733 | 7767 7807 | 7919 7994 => -0.038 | 6.66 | 6.4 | 6.58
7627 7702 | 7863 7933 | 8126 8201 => 0.034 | 6.75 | 6.87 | 6.81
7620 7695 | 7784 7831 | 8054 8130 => 0.006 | 6.8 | 6.71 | 6.77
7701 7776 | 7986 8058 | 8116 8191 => 0.050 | 6.68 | 6.98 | 6.88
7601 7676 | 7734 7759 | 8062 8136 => 0.057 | 6.85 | 6.73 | 6.82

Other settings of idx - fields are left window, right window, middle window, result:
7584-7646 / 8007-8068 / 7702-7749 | 1.99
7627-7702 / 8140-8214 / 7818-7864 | 0.67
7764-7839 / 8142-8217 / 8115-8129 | -0.05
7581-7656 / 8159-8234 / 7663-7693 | 1.40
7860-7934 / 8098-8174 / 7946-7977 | 1.26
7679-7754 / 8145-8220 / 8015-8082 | 1.56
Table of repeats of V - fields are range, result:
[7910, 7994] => 6.39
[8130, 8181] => 7.14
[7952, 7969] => 6.48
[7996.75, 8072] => 6.58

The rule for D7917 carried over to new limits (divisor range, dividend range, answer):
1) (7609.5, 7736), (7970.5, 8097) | 1.06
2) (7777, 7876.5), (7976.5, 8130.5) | 1.05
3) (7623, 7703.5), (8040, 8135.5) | 1.10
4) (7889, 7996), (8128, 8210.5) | 1.13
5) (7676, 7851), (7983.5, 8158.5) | 1.08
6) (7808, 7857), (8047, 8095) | 1.05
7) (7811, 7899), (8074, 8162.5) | 1.09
